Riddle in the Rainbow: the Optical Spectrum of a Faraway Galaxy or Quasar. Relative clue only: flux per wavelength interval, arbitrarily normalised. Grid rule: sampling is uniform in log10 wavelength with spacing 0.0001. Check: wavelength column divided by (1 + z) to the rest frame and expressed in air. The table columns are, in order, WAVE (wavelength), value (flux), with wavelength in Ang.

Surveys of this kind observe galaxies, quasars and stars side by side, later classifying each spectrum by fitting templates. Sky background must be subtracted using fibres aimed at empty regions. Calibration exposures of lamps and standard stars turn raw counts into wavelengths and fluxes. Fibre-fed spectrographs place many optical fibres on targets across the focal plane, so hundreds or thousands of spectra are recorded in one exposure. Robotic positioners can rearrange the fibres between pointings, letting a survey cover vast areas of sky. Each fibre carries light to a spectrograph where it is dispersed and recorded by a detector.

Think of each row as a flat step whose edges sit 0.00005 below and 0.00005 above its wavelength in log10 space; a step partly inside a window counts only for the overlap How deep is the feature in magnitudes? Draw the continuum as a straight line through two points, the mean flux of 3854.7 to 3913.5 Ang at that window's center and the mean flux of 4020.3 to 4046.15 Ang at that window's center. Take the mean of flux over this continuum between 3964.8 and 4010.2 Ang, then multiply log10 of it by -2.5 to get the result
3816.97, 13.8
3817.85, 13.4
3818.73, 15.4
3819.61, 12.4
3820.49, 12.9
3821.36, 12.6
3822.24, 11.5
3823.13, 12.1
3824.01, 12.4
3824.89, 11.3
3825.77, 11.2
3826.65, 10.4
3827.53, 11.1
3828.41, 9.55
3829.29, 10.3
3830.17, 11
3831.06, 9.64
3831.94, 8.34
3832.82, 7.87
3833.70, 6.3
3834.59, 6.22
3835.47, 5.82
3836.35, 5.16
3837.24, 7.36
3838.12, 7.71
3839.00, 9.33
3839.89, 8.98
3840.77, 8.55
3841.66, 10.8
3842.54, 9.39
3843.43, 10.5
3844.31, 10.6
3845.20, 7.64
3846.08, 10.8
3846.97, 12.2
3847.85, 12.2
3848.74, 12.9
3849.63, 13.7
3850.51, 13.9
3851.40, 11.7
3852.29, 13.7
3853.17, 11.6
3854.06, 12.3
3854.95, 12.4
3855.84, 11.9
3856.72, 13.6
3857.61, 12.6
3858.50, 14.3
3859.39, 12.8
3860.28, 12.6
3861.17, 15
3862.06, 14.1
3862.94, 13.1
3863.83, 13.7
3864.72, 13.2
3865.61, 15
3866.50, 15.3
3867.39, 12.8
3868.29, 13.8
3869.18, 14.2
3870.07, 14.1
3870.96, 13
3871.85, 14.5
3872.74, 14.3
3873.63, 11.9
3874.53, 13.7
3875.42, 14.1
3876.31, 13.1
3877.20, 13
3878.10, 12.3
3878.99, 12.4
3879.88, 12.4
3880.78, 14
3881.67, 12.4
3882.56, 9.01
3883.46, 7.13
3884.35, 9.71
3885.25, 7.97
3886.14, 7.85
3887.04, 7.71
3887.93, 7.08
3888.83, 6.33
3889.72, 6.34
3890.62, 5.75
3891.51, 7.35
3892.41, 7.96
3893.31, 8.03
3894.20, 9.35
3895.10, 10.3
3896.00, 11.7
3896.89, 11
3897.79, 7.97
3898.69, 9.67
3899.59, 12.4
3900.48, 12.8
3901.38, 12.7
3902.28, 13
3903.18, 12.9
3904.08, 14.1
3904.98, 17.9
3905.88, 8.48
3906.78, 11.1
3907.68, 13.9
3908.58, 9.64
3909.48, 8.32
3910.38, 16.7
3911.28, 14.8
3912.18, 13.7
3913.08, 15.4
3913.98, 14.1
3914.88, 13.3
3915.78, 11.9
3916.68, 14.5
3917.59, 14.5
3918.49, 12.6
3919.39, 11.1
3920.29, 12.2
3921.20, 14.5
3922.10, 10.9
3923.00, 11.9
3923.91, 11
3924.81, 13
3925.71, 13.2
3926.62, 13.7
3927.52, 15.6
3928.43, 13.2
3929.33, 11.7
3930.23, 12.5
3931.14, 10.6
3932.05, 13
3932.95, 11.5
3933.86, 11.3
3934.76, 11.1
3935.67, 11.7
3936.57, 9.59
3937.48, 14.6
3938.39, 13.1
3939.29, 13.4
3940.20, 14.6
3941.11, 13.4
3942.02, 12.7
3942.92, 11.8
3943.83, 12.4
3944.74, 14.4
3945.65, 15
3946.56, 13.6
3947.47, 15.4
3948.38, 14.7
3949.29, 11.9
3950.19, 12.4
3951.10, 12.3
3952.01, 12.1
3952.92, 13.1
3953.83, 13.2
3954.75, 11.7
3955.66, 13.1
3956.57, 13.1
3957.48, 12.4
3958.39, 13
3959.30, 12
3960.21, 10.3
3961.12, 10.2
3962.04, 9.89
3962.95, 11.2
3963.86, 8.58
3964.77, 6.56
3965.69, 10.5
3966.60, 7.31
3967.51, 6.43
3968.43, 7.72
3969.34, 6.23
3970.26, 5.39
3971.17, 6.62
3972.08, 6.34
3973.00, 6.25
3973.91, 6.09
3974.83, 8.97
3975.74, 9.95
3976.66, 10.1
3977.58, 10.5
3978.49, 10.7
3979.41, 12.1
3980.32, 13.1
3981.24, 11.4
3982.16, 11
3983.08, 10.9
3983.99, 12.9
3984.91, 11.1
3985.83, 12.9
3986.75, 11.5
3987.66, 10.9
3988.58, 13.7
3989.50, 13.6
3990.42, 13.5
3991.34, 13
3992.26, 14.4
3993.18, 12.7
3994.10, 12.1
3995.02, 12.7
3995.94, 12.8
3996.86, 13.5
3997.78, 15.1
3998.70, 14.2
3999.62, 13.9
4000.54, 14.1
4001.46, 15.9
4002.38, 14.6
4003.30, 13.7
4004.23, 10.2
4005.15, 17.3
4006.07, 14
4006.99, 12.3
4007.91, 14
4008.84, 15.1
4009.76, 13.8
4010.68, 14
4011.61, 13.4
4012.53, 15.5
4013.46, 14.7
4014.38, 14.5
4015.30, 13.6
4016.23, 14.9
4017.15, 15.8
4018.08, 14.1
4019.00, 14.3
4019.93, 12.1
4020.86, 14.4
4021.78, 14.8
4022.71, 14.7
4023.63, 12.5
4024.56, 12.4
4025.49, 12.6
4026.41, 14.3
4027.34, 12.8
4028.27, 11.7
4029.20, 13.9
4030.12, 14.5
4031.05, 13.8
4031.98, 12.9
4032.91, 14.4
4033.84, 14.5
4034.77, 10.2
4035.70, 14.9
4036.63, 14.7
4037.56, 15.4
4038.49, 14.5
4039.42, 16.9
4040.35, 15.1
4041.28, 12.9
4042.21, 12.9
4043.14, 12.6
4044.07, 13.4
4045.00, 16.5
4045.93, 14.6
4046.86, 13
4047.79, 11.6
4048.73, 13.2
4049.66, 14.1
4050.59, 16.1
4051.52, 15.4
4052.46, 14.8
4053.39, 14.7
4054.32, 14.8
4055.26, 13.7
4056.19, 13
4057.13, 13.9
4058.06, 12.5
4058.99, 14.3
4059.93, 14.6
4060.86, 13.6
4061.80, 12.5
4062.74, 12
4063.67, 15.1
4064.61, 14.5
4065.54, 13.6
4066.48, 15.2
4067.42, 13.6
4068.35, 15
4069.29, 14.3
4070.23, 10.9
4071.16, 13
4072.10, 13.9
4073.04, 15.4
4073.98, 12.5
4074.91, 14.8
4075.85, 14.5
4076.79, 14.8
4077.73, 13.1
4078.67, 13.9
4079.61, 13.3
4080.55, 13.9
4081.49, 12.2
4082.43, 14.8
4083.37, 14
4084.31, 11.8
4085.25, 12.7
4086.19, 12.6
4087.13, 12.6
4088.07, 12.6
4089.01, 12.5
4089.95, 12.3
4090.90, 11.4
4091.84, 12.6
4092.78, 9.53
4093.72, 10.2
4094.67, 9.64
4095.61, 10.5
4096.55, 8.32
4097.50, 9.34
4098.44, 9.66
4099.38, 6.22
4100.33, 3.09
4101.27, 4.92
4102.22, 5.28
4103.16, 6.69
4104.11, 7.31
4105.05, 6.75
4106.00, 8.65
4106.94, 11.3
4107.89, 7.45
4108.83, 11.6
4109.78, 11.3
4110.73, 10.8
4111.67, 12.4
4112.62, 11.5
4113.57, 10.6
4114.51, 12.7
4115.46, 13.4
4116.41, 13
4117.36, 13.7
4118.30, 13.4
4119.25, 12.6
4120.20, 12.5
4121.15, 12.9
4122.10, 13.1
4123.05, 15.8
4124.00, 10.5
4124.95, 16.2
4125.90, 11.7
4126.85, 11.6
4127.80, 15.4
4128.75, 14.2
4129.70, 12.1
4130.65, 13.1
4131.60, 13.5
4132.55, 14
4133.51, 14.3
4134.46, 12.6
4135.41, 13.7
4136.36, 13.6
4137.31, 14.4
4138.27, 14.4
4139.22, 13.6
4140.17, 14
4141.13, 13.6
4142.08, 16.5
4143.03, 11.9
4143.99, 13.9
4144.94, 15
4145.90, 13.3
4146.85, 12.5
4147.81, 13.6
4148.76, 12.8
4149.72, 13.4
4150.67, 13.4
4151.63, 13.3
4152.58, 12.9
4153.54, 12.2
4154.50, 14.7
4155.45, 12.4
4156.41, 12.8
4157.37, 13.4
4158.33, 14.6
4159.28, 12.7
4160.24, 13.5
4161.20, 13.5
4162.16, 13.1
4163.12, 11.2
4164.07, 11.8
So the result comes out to 0.15 mag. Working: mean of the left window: 11.8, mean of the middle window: 11.5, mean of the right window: 13.9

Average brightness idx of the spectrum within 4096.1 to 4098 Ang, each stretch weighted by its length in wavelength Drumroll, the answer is 8.84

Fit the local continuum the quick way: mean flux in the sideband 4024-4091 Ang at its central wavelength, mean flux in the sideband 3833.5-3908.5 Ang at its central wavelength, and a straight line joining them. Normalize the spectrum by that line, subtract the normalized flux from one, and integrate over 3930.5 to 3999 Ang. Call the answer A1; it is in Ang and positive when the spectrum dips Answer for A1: 5.2 Ang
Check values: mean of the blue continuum 11.2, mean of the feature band 11.5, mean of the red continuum 13.7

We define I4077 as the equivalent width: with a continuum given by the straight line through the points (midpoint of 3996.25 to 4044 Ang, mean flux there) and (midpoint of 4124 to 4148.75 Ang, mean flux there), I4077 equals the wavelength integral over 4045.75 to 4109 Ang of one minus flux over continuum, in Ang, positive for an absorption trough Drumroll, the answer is 7.7 Ang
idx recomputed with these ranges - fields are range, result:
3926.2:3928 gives 14.6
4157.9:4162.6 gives 13.5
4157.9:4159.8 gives 13.7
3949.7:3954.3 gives 12.6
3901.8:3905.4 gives 14.4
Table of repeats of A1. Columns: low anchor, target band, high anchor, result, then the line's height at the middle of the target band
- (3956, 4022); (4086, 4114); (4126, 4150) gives 7.6 Ang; 13.2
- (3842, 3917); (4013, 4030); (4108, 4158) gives -1.6 Ang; 12.6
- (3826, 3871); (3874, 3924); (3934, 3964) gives 2.3 Ang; 11.9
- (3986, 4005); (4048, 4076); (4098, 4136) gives -3.9 Ang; 12.2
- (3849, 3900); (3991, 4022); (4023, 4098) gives -2.7 Ang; 12.8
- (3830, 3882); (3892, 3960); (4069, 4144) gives -3.9 Ang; 11.8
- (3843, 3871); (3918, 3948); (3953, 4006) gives -2.1 Ang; 11.9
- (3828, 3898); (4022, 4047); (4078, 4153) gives -4.6 Ang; 11.7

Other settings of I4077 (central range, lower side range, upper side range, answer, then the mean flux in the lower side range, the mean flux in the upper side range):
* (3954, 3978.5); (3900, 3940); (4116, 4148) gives 6.8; 12.8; 13.5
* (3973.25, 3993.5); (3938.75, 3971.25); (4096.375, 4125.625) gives -0.5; 11.4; 10.5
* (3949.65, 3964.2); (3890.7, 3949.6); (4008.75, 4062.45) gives 1.2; 12.4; 14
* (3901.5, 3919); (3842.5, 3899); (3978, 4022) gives -1.6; 11.5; 13.4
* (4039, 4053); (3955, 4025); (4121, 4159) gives -1.8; 12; 13.5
